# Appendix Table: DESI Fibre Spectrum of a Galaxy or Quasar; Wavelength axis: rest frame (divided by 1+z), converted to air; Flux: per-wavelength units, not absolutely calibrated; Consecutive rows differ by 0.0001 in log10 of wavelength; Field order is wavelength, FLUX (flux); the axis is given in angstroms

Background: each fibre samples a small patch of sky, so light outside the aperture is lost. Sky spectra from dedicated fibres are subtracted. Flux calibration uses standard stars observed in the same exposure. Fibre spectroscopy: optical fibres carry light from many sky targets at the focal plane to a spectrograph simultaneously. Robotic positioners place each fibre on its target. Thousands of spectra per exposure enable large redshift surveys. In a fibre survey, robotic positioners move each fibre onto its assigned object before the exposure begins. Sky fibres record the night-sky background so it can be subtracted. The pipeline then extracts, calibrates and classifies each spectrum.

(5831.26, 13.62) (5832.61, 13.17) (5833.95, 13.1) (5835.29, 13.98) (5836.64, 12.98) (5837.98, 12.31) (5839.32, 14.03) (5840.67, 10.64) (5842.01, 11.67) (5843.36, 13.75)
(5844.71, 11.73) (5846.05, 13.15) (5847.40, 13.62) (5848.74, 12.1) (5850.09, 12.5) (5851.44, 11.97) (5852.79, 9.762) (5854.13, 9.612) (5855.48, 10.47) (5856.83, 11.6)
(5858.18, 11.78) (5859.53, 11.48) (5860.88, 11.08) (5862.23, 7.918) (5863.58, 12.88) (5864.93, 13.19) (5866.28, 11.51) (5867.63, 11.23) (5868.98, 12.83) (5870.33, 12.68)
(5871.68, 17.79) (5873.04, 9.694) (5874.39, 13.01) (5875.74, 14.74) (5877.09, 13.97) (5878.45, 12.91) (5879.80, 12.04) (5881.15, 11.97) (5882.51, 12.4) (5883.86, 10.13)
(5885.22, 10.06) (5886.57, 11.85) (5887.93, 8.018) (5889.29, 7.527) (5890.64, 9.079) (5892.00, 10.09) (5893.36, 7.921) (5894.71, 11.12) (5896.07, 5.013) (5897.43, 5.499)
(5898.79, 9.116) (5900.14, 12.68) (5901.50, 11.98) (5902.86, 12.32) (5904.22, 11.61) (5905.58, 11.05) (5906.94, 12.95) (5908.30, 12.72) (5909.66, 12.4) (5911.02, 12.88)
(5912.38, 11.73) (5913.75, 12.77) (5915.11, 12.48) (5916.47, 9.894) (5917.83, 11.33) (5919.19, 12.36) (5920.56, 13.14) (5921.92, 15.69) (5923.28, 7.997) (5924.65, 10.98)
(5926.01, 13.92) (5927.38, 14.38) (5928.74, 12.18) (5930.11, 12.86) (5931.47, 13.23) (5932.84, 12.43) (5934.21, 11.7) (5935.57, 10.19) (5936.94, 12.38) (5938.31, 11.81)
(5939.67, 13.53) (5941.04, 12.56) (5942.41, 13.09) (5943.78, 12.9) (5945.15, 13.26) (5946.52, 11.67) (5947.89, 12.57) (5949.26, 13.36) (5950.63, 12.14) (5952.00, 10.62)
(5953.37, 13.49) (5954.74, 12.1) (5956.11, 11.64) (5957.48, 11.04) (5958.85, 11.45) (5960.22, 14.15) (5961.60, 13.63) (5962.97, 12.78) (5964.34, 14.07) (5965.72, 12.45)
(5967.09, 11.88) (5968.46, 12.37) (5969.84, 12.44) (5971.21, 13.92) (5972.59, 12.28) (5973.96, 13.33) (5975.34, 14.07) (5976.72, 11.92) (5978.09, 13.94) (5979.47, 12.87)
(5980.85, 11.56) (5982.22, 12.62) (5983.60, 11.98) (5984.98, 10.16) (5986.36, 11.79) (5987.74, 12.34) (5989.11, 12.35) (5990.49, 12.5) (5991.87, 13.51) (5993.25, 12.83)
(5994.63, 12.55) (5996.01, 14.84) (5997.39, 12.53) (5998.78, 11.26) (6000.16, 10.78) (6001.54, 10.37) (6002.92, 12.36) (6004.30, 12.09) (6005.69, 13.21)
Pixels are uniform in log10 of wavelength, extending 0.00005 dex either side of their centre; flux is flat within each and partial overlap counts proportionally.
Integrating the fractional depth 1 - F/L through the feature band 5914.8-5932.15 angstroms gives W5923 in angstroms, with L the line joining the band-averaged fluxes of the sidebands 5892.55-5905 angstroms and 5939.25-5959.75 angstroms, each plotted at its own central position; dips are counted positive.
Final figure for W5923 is -2.1 angstroms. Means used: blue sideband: 9.71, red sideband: 12.4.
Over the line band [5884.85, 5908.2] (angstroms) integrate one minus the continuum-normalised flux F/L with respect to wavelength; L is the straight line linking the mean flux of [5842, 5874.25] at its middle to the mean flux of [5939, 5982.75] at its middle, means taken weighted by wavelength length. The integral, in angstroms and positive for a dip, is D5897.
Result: 4.3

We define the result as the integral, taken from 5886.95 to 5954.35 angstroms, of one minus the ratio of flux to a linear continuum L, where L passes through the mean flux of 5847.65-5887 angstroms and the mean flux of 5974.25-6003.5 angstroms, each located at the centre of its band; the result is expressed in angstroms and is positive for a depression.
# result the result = 3.0 angstroms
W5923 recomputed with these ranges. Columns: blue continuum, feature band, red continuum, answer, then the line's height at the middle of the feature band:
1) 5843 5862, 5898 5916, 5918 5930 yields 0.5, 12.3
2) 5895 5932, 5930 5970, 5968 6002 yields -1.3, 12.1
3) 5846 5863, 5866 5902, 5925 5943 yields 2.3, 11.8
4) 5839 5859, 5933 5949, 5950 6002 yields -0.1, 12.3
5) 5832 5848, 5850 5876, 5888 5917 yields 0.3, 12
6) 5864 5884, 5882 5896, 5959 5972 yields 3.5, 12.8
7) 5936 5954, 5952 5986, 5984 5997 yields 0.0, 12.5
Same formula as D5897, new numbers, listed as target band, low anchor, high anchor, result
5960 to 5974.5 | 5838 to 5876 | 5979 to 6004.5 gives -1.00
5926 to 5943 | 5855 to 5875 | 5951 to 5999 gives -0.34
